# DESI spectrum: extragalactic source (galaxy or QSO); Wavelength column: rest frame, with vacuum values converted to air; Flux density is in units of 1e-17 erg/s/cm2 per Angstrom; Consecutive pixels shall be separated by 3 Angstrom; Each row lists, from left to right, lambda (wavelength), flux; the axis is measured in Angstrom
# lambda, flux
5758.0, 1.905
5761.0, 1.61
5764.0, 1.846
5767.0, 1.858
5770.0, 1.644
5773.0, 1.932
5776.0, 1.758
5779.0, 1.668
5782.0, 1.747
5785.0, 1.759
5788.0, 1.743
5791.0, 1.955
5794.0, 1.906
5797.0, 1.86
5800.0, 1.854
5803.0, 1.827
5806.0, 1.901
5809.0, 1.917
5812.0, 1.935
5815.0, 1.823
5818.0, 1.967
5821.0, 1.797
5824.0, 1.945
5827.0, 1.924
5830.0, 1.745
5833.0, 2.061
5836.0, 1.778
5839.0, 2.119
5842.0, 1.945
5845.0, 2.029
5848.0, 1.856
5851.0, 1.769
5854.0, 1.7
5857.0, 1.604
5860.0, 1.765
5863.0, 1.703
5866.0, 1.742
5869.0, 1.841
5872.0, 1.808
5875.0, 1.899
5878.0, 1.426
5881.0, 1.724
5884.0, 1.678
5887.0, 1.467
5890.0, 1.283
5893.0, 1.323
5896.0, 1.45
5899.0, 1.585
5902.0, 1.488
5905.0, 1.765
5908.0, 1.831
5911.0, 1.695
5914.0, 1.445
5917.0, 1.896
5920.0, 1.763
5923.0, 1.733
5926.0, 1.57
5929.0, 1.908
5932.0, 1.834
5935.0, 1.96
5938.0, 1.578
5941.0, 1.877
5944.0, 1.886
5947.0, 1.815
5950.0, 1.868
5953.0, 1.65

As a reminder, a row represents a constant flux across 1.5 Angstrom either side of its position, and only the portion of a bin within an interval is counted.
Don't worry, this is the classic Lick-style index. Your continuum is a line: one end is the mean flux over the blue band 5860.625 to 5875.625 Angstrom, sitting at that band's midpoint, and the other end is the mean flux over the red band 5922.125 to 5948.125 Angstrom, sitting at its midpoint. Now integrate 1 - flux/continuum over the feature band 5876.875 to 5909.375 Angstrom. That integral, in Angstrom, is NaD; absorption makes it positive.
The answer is 4.4 Angstrom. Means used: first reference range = 1.79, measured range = 1.55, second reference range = 1.8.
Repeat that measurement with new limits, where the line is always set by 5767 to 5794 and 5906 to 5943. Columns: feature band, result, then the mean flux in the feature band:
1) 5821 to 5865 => -1.8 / 1.85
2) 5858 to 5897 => 3.2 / 1.63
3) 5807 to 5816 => -0.6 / 1.9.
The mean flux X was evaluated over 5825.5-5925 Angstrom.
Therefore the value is 1.72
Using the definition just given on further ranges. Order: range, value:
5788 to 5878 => 1.85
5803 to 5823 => 1.89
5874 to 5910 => 1.57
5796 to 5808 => 1.86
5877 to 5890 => 1.55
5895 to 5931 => 1.68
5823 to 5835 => 1.91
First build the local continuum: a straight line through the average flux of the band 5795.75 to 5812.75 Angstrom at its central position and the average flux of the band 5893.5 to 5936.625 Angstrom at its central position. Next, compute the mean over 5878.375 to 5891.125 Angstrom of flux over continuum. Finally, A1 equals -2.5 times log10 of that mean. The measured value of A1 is 0.14 mag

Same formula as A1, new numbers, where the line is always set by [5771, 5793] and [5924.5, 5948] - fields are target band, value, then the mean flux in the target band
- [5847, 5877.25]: 0.02 mag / 1.76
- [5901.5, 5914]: 0.07 mag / 1.68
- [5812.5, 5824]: -0.05 mag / 1.88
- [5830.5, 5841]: -0.09 mag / 1.96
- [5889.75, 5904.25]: 0.23 mag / 1.46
